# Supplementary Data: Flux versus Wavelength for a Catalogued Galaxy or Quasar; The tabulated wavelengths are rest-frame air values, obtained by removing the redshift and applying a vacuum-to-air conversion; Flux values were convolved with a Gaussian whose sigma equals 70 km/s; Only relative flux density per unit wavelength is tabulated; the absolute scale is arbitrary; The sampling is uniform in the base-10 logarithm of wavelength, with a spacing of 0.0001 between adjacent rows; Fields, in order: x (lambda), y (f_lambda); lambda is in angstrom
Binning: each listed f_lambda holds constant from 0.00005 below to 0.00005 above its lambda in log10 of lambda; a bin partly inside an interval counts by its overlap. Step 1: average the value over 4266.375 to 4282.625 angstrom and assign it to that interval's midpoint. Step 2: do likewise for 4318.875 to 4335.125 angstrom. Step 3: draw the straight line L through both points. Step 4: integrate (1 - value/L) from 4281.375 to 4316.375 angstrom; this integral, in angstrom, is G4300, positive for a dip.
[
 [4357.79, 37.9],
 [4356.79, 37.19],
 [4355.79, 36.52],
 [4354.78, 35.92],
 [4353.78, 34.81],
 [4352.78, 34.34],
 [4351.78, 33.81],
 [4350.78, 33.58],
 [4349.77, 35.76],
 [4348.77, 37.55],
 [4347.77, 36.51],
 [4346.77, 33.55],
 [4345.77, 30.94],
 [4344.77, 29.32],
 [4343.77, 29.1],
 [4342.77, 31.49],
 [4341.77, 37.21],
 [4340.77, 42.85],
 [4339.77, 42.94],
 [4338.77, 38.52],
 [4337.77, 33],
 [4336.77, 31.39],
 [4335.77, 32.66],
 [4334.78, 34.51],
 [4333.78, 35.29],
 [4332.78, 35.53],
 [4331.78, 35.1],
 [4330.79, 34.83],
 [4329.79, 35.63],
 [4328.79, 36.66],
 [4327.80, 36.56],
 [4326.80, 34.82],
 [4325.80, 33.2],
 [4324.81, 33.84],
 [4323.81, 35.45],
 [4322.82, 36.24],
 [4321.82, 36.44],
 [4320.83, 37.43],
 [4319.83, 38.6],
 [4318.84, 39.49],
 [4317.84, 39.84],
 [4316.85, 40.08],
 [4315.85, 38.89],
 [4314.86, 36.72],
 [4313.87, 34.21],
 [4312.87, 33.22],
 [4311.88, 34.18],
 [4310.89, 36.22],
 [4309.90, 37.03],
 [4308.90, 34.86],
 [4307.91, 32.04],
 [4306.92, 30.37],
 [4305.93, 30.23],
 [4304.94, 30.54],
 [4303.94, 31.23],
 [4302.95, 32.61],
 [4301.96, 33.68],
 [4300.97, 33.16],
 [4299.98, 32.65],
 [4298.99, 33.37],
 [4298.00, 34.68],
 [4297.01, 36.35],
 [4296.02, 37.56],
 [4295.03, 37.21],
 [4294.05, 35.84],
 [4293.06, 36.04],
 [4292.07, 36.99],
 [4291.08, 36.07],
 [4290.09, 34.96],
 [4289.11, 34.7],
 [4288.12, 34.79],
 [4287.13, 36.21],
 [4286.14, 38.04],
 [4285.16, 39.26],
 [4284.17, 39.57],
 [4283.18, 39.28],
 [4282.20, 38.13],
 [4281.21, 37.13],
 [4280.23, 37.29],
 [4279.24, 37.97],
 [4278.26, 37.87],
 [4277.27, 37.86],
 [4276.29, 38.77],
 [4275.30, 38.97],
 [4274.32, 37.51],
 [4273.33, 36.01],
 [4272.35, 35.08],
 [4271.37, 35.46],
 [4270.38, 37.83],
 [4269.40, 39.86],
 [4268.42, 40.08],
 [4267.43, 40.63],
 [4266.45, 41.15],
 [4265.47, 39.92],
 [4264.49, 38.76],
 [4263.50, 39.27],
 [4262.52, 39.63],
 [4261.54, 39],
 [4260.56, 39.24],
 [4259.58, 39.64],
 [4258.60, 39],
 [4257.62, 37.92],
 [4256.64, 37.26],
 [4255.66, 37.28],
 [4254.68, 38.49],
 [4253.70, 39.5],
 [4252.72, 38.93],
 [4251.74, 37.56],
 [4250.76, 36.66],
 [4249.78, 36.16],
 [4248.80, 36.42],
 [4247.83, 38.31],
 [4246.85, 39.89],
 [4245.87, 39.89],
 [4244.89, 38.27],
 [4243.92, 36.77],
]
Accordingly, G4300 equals 1.7 angstrom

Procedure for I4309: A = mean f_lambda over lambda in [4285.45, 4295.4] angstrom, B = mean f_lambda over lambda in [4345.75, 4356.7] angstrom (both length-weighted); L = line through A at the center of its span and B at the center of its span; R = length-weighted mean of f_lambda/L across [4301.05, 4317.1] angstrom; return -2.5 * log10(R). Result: 0.06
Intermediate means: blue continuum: 36.2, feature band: 34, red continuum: 35.1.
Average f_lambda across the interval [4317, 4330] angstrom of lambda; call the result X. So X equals 36.6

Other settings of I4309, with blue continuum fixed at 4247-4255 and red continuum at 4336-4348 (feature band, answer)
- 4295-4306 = 0.079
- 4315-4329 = -0.049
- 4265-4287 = -0.039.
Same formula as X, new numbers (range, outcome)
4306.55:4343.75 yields 35.8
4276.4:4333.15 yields 35.8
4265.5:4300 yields 37.3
